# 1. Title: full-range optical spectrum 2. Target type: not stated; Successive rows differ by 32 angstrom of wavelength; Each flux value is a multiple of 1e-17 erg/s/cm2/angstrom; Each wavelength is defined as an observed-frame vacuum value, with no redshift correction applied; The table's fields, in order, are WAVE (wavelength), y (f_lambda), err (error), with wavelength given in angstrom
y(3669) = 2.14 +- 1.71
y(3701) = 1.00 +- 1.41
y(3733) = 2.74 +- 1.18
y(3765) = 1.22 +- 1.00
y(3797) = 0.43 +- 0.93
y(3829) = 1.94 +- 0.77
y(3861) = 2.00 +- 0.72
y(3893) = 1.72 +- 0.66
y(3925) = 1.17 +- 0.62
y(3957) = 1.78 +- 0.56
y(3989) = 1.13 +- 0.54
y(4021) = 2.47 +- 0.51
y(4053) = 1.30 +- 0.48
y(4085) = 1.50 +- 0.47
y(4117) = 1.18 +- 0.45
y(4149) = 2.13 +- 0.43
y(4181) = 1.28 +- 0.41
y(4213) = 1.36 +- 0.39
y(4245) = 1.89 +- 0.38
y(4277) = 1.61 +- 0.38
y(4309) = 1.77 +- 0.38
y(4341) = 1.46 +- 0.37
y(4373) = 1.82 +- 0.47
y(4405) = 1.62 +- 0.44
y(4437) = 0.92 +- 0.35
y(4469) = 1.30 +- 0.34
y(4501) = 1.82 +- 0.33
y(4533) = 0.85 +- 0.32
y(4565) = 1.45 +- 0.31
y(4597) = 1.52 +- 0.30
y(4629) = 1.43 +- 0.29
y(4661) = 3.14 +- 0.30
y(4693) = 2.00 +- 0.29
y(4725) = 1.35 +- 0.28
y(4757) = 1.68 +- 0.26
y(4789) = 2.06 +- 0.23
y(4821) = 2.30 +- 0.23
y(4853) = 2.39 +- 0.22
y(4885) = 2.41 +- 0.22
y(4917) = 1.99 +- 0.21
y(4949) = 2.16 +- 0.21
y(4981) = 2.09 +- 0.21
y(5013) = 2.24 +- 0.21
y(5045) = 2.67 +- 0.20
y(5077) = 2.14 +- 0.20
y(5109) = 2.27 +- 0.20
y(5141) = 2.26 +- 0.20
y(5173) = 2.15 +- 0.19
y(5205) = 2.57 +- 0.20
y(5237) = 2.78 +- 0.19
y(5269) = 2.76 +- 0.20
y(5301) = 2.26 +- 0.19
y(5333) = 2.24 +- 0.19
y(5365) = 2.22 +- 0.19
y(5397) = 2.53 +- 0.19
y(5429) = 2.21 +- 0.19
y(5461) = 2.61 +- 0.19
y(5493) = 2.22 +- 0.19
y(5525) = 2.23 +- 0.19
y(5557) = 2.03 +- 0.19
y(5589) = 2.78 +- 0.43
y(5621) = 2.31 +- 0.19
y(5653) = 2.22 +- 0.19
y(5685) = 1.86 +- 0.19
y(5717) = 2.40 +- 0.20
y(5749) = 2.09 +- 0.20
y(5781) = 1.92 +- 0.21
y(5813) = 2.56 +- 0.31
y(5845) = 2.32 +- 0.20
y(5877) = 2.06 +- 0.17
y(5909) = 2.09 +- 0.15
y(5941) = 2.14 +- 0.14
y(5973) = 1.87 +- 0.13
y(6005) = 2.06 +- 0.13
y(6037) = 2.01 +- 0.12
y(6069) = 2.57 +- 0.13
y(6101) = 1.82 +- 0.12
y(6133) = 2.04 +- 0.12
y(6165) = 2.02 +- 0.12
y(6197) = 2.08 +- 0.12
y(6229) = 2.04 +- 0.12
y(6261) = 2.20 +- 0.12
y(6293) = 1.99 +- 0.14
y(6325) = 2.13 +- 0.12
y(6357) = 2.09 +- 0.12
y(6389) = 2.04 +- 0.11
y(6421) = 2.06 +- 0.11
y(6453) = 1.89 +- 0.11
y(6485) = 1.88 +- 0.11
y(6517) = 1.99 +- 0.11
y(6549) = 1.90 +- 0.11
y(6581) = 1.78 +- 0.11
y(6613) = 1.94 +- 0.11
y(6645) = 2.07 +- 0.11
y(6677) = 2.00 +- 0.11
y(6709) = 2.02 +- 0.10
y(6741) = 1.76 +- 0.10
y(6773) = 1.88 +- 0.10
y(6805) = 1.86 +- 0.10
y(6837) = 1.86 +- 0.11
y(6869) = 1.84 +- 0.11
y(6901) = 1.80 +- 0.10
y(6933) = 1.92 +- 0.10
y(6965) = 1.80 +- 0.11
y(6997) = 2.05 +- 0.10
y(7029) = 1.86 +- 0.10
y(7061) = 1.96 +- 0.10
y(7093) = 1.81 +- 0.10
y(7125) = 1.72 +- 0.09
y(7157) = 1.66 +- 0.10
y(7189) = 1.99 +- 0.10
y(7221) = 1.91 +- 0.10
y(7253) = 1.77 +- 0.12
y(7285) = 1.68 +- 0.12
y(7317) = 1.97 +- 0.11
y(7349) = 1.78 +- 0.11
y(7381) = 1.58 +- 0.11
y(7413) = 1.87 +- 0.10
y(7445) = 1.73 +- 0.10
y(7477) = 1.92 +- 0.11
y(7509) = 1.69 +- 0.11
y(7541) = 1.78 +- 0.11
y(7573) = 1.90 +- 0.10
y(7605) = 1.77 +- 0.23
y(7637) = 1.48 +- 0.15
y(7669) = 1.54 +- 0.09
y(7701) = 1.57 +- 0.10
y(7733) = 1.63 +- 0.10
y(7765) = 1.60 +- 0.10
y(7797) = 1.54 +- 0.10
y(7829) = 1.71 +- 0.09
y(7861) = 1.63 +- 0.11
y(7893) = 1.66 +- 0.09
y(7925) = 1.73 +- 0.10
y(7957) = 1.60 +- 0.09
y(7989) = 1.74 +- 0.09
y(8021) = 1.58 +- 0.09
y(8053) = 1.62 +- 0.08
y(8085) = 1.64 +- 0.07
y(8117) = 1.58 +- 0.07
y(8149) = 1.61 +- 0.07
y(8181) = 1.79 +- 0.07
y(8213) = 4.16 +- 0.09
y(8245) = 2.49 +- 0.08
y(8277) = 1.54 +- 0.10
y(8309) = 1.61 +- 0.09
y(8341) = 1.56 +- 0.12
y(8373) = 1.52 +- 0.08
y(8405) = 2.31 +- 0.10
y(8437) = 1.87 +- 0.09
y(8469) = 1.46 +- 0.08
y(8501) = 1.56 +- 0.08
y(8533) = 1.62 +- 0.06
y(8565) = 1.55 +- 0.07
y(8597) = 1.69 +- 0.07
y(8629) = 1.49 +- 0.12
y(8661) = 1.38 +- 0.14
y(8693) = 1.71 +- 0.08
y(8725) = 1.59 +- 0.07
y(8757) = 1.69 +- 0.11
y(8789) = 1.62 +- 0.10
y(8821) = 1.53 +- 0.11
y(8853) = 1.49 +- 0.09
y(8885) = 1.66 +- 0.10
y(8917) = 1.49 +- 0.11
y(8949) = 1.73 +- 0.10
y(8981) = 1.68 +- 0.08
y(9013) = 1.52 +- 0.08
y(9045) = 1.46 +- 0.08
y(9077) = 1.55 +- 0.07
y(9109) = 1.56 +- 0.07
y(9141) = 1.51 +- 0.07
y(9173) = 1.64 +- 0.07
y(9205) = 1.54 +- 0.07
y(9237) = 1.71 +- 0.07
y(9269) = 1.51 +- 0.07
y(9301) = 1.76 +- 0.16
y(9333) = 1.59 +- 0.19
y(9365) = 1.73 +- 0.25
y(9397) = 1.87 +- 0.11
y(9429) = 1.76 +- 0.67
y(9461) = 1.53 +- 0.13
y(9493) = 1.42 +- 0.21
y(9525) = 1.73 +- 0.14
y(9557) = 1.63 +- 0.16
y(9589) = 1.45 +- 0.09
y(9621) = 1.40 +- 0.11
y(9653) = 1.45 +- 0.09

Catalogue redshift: 0.251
